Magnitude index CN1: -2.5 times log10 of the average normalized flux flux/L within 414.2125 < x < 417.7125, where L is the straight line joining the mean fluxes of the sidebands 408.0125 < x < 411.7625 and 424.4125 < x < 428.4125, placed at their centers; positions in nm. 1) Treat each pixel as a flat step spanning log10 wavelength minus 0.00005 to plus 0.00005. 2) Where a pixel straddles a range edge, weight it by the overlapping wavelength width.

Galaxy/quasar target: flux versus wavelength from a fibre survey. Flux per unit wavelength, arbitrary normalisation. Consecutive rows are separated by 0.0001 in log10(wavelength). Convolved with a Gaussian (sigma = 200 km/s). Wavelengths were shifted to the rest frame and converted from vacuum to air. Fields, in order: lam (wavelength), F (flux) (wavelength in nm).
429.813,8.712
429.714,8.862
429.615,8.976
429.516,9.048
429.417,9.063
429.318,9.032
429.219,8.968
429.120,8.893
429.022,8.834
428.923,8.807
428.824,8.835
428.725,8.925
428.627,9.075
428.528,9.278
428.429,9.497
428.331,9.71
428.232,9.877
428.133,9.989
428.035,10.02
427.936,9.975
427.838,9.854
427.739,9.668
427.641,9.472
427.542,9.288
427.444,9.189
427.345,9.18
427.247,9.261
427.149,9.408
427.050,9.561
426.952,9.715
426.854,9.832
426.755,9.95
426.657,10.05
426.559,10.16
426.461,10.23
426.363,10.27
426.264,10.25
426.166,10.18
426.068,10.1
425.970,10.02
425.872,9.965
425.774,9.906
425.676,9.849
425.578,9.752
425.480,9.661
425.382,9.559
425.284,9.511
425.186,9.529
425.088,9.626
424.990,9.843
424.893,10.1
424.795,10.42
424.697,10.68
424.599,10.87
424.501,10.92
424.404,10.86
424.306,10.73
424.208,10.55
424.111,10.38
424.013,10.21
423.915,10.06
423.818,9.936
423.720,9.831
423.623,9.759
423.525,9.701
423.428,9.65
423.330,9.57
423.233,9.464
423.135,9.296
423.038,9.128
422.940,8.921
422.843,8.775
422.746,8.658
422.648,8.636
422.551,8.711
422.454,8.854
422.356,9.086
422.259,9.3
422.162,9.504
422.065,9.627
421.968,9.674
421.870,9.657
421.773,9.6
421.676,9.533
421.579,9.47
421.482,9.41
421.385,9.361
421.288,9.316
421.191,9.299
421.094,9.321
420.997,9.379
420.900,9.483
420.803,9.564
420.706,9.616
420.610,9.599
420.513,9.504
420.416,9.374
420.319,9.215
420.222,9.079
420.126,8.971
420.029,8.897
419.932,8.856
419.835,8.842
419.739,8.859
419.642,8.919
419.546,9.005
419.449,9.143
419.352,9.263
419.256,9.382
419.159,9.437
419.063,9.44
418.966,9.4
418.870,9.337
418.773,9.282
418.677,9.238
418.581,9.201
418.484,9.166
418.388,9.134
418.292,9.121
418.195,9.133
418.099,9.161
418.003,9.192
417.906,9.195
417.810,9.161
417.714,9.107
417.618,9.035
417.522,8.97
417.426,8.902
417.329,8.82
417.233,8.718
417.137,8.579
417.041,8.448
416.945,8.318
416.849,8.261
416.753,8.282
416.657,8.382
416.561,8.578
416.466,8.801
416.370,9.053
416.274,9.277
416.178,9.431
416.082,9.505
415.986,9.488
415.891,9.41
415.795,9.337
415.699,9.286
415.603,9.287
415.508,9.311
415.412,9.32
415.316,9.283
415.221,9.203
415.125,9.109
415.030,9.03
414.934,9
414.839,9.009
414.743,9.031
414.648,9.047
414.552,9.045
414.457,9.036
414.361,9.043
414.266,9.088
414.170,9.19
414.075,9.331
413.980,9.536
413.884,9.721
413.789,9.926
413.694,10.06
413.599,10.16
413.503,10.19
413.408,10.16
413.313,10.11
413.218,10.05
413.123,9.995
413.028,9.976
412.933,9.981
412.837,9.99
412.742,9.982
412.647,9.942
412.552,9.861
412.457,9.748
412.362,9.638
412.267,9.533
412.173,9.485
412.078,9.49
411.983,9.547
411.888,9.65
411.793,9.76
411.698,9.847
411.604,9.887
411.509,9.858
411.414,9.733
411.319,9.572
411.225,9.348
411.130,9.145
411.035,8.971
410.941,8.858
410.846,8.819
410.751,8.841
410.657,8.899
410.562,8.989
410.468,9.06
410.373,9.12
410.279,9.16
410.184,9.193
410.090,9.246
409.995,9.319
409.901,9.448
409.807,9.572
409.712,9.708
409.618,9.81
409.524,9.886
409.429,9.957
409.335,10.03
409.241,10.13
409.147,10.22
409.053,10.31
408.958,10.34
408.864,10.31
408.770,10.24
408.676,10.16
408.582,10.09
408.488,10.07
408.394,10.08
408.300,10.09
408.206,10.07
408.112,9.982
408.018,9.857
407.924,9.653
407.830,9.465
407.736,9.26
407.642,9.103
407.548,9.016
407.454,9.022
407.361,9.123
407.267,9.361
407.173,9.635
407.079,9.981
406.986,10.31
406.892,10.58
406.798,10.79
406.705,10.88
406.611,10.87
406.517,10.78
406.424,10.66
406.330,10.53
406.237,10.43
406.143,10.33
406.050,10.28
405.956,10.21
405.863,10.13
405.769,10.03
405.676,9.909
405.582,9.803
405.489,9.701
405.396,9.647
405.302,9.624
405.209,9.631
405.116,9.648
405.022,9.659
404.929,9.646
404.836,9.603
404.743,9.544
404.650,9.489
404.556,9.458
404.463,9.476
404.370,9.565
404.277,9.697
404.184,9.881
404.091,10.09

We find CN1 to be 0.09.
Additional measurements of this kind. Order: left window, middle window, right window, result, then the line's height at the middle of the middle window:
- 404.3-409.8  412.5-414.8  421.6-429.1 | 0.02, 9.84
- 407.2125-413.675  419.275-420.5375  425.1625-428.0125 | 0.08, 9.73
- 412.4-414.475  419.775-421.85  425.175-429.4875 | 0.04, 9.68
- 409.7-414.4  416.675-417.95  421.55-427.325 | 0.11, 9.65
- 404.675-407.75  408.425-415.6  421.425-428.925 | 0.03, 9.86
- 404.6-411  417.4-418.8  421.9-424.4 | 0.06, 9.63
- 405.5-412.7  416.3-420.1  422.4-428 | 0.09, 9.78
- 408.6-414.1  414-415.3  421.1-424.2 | 0.06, 9.62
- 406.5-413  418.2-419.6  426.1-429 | 0.05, 9.67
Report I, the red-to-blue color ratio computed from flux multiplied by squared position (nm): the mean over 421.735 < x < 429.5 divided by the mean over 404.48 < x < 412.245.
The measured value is 1.1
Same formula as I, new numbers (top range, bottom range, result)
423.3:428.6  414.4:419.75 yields 1.14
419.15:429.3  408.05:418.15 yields 1.07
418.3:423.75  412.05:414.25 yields 0.98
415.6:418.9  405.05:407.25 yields 0.93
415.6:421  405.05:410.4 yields 0.97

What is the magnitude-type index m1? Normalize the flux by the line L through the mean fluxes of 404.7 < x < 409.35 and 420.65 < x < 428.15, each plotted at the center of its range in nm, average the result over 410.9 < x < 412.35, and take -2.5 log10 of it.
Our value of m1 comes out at 0.043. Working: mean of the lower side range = 9.98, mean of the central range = 9.52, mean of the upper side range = 9.71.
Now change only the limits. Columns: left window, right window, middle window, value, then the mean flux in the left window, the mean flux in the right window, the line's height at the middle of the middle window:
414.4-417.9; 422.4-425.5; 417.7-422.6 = 0.015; 9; 9.76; 9.39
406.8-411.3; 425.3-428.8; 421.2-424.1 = 0.033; 9.62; 9.72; 9.7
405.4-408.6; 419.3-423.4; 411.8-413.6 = -0.018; 10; 9.23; 9.69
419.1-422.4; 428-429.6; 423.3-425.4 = -0.094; 9.31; 9.23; 9.27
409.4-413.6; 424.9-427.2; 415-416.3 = 0.040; 9.58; 9.87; 9.66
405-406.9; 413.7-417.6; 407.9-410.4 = -0.004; 10.2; 9.07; 9.82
